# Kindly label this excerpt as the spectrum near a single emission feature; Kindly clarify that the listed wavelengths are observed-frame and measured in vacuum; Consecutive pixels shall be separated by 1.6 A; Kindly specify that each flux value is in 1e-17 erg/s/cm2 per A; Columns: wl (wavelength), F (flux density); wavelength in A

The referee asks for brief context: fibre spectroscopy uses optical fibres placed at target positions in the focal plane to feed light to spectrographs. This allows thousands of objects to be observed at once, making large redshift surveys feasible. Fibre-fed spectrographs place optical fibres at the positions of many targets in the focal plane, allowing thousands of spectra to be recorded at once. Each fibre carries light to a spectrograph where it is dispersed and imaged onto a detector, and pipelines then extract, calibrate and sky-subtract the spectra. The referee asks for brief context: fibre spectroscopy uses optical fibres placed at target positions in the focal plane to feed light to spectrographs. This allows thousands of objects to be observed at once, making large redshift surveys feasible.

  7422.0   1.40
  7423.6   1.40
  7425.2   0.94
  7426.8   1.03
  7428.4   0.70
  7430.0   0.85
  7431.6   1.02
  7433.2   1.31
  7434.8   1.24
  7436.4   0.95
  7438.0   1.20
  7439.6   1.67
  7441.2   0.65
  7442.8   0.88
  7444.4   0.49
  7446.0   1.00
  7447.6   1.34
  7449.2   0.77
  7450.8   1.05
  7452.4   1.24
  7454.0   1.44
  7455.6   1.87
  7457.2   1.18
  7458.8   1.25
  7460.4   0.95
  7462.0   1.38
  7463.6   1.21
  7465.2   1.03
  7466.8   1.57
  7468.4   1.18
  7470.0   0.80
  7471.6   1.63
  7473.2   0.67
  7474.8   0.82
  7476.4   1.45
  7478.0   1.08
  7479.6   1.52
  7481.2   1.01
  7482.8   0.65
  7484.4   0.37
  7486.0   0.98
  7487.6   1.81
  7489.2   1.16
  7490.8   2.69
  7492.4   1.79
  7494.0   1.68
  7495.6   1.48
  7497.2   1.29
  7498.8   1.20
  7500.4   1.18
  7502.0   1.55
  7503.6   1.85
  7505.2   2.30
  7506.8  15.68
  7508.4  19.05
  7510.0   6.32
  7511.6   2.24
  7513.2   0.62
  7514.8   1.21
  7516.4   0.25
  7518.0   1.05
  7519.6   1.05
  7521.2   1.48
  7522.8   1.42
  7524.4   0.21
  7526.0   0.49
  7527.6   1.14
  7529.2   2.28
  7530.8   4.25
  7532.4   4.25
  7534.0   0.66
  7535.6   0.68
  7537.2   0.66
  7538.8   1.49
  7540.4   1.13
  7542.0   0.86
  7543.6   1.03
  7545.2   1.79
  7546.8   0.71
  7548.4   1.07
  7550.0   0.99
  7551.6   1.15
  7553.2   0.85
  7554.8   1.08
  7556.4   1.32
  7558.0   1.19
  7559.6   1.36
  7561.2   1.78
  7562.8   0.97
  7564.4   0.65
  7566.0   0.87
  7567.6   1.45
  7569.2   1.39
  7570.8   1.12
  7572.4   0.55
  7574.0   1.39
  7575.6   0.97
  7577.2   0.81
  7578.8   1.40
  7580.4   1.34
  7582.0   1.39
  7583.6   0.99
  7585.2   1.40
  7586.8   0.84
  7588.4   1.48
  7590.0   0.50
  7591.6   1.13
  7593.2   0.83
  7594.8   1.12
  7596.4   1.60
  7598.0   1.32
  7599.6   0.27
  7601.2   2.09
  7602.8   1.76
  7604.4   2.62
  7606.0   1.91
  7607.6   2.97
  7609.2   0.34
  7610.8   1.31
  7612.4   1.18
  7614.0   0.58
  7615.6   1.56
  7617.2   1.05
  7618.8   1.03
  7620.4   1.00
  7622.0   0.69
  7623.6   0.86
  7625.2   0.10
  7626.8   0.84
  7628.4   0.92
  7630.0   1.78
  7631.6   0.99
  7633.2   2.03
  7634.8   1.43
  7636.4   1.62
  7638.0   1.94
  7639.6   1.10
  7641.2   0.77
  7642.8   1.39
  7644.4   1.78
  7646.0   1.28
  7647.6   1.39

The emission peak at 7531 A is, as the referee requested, [N II]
